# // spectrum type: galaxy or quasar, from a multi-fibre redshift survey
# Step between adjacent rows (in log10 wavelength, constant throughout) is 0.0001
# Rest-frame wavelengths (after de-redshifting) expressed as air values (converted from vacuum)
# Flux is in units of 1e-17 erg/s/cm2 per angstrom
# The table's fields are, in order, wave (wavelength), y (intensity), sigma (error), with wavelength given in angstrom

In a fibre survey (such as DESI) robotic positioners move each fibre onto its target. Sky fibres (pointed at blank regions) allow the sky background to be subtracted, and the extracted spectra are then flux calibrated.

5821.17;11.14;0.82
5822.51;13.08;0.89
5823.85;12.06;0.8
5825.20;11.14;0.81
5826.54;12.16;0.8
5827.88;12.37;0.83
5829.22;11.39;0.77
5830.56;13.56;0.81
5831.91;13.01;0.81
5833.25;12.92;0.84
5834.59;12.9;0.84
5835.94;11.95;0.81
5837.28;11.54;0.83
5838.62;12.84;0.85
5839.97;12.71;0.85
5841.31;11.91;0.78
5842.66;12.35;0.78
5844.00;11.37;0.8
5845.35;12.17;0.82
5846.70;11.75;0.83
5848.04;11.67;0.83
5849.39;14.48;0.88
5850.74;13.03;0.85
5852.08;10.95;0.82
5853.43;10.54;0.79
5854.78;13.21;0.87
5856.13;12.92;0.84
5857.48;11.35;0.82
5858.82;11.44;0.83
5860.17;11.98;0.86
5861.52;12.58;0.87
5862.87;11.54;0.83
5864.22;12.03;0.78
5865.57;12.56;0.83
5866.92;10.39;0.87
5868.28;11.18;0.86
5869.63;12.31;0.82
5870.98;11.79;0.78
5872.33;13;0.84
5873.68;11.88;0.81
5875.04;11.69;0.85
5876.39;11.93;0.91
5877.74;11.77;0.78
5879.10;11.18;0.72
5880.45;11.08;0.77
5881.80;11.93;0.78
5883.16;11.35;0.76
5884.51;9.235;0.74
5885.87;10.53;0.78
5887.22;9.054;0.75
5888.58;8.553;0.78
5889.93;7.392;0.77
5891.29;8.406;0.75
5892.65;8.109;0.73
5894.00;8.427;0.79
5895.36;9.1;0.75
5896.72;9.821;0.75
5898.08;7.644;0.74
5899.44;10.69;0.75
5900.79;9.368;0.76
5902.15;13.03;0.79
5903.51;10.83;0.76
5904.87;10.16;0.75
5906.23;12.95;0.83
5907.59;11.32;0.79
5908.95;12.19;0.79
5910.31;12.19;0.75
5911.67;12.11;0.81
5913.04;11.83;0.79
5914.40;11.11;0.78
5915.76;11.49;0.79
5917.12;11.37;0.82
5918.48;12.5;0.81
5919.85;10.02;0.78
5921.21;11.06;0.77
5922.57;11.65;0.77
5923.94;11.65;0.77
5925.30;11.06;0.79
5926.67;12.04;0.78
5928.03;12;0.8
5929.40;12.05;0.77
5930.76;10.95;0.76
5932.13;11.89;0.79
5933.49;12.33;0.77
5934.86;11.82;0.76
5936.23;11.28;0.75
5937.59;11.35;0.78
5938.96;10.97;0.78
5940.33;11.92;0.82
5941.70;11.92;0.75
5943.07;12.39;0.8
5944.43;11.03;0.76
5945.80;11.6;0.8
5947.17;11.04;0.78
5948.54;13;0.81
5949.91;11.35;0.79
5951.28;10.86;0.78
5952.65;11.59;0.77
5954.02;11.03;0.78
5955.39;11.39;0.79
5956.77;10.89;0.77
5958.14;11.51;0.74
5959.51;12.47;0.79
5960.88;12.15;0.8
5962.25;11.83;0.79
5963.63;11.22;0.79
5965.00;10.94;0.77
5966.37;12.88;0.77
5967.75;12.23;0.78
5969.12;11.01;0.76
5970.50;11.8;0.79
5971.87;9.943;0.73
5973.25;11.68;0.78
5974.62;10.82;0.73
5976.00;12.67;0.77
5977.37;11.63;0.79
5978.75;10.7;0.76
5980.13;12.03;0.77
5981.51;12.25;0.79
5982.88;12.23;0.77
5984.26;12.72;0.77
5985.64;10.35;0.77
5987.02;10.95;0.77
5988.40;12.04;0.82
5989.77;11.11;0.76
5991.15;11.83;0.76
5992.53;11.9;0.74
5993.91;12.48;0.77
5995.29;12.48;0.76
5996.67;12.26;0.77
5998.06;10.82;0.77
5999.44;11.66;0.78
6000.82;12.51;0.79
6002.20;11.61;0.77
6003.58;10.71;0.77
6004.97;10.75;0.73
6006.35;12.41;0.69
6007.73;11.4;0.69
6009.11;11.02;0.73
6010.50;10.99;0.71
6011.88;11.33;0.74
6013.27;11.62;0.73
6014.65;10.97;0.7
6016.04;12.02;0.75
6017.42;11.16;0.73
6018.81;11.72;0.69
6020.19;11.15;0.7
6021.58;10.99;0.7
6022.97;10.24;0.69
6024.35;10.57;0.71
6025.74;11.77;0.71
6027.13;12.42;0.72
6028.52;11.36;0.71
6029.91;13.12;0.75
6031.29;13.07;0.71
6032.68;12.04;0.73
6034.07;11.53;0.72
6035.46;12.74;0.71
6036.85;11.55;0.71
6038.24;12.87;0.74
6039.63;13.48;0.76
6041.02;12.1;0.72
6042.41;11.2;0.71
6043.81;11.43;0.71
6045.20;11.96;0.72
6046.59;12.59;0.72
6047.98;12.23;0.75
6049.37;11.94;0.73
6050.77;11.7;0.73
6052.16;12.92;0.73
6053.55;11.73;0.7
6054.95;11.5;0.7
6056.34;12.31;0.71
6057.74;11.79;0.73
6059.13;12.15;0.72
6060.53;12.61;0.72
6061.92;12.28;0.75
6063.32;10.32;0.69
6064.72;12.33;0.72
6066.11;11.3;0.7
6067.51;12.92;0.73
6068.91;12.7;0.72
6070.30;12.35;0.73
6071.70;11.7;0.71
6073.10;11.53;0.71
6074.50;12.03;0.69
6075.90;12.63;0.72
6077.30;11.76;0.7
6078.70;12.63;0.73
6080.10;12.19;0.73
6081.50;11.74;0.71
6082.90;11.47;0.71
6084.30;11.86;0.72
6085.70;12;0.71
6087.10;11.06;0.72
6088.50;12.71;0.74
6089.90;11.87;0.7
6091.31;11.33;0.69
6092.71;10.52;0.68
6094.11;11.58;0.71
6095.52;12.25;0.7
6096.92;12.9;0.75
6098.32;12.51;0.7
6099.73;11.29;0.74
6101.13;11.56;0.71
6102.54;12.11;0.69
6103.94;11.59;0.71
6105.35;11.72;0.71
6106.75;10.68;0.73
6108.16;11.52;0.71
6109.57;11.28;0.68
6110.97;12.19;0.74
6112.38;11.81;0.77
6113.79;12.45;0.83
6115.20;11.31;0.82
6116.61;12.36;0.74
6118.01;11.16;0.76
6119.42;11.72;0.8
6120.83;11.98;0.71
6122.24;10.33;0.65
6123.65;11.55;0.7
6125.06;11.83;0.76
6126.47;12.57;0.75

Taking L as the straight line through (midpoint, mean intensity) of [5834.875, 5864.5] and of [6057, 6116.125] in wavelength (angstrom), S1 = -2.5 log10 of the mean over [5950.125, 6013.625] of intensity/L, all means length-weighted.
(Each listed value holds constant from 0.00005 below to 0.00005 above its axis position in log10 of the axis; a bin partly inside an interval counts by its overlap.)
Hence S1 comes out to 0.04 mag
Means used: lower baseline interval 12.1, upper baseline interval 11.9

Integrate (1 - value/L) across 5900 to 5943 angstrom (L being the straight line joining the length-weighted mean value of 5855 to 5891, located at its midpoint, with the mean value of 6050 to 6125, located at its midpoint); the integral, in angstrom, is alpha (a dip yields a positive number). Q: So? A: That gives -0.71 angstrom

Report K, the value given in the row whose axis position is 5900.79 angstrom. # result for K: 9.368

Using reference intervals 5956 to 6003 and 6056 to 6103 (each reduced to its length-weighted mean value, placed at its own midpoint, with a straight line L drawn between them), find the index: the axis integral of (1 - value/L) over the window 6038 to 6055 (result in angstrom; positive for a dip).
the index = -0.4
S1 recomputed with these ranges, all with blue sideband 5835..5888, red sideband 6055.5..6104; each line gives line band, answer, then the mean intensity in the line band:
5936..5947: 0.03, 11.6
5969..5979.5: 0.05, 11.3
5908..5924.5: 0.02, 11.6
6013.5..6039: 0.01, 11.7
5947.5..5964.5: 0.02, 11.6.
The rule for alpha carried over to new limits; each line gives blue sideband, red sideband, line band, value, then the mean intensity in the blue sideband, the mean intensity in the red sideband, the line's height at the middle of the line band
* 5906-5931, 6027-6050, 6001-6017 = 0.92 angstrom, 11.6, 12.2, 12.1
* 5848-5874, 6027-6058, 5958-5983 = 0.91 angstrom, 12.1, 12.2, 12.1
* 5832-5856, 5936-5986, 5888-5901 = 3.53 angstrom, 12.3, 11.6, 12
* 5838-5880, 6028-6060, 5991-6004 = 0.29 angstrom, 12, 12.2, 12.1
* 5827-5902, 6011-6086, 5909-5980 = 0.04 angstrom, 11.3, 11.9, 11.6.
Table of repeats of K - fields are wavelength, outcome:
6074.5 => 12.03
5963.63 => 11.22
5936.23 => 11.28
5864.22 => 12.03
